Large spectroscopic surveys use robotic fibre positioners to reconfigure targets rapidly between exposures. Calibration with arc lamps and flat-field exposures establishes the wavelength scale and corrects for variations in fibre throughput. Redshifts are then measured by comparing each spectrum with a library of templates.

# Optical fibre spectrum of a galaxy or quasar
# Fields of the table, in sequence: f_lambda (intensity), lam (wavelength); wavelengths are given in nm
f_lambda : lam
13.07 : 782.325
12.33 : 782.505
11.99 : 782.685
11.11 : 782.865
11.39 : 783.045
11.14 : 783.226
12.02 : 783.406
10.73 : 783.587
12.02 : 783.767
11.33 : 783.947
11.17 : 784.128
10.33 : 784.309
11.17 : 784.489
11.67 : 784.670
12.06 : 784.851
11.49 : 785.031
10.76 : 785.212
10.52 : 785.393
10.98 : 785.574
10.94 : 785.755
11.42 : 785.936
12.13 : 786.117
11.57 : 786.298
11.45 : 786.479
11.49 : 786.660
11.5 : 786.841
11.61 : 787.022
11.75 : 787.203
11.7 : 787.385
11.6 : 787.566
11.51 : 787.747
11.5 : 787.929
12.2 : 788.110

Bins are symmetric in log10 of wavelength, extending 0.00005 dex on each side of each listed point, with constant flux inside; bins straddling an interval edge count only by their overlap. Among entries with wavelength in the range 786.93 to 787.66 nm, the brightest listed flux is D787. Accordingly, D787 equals 11.75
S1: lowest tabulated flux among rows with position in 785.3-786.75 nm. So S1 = 10.52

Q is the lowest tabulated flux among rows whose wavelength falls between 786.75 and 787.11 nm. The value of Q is 11.5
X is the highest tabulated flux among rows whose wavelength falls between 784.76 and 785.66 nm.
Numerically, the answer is 12.06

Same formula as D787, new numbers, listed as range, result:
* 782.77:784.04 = 12.02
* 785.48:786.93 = 12.13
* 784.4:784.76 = 11.67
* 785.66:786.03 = 11.42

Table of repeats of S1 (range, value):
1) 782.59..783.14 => 11.11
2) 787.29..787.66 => 11.6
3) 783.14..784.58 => 10.33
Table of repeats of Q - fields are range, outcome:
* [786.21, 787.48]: 11.45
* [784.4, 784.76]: 11.17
